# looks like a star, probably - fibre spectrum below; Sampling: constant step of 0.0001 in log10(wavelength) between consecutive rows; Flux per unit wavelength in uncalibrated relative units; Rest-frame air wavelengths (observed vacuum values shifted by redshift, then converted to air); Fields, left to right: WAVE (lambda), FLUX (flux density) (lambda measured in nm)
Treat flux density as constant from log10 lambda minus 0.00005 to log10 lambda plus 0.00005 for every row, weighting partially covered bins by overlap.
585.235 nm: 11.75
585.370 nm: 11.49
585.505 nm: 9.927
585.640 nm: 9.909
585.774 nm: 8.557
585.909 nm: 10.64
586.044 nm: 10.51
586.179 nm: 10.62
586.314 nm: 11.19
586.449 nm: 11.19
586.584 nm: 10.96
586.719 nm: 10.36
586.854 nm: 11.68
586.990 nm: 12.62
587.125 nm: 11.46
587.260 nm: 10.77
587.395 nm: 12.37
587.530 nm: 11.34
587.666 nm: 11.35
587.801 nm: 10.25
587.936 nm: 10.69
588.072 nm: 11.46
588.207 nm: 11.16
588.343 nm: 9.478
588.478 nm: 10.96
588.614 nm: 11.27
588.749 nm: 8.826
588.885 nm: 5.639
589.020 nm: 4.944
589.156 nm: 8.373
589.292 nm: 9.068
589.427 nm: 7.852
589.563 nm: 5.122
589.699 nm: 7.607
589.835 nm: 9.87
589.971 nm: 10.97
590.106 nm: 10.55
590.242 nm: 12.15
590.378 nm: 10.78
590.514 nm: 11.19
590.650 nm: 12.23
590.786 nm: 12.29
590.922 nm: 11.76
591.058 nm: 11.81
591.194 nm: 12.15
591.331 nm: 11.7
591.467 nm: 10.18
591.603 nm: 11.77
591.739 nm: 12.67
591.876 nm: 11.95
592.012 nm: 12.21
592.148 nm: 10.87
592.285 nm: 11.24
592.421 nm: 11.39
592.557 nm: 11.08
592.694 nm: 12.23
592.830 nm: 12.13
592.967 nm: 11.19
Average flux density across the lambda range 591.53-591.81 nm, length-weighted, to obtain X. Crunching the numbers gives 12.2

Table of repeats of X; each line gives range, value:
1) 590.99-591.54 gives 11.5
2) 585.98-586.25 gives 10.6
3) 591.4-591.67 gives 11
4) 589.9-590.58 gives 11.1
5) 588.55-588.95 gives 8.58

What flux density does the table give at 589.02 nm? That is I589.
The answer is 4.944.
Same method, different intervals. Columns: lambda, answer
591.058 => 11.81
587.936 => 10.69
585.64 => 9.909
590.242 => 12.15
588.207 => 11.16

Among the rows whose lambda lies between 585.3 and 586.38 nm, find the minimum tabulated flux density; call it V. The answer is 8.557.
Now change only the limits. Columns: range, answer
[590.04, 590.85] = 10.55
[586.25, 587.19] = 10.36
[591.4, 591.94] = 10.18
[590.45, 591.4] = 11.19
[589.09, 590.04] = 5.122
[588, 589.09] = 4.944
